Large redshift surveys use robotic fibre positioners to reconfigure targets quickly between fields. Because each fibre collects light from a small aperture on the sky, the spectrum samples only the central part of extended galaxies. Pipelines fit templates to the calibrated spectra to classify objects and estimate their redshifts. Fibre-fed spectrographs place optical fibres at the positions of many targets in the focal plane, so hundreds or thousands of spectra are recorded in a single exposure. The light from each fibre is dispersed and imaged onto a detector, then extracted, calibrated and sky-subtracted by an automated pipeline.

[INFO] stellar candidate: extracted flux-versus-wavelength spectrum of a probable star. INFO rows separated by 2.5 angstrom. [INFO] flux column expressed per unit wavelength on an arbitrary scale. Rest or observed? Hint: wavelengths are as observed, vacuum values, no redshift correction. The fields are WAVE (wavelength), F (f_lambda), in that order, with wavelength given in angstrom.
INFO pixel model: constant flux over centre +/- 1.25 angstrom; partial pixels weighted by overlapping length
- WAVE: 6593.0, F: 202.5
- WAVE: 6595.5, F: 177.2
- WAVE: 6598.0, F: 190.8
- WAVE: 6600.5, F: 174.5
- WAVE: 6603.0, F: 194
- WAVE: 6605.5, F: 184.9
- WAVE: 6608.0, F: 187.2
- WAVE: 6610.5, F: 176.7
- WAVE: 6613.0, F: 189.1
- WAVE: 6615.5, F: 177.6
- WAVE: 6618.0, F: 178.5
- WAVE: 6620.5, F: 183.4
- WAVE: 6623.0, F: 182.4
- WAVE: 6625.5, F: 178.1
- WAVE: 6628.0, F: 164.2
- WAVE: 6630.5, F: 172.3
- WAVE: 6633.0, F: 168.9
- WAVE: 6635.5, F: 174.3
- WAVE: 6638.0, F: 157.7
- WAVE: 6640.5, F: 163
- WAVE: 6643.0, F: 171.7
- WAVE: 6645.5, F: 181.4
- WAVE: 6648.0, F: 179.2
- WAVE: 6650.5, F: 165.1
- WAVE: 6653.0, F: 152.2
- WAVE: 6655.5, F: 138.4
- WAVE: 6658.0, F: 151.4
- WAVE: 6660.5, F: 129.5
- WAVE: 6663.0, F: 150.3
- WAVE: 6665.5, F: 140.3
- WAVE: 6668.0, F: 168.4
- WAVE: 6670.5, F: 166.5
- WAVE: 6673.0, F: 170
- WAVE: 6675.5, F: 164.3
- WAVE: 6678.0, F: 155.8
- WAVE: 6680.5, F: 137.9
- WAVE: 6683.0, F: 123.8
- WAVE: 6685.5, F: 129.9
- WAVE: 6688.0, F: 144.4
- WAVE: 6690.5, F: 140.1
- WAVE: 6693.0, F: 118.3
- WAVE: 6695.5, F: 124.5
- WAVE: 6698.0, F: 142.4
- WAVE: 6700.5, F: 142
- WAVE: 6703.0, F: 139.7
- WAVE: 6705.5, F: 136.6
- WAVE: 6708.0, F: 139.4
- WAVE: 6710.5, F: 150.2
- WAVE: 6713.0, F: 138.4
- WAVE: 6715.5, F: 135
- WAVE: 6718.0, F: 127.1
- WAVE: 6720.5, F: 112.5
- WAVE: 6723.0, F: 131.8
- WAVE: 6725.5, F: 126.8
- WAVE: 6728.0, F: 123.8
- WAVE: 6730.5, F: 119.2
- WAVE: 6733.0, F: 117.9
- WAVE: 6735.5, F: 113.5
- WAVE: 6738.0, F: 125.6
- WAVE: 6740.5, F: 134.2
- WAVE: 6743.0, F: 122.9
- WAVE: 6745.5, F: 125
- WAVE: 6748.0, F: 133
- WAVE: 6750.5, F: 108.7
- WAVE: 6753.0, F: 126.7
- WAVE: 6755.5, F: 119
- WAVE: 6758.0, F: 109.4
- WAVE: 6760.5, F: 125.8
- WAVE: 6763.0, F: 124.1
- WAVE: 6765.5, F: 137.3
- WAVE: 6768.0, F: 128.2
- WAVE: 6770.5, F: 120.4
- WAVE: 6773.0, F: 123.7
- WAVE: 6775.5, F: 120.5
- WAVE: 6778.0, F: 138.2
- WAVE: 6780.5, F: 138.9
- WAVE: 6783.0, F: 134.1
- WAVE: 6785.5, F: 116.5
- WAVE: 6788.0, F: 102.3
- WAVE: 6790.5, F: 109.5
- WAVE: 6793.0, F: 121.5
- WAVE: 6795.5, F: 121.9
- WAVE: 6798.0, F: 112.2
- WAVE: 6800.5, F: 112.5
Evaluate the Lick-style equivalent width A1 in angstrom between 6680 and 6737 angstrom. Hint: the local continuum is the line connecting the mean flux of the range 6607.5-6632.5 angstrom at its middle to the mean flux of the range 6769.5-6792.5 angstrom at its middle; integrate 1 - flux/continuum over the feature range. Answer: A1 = 6.47 angstrom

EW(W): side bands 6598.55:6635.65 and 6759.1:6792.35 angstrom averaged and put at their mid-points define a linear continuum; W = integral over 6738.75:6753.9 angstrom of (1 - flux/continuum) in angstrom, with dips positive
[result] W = 1.1 angstrom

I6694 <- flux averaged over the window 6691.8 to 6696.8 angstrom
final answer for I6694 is 122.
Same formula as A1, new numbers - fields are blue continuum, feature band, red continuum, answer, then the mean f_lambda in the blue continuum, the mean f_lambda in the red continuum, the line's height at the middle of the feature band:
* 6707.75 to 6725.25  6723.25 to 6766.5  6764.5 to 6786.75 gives 2.48 angstrom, 133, 129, 131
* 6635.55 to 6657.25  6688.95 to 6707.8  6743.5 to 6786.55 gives 1.50 angstrom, 164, 125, 147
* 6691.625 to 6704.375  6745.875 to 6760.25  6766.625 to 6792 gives 0.73 angstrom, 133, 123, 127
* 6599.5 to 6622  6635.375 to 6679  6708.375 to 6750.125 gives 0.37 angstrom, 183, 127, 161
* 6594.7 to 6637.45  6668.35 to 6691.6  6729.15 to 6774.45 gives 0.62 angstrom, 179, 123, 153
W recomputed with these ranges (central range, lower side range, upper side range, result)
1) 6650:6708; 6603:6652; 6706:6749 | 2.6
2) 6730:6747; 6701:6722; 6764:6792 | 1.0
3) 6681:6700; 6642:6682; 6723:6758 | 1.6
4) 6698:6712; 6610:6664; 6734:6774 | 0.0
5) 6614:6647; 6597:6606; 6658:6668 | -1.4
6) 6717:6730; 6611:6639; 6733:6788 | 1.3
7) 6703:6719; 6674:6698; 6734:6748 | -0.7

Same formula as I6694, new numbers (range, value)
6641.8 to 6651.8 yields 174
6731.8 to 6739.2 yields 119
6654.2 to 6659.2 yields 145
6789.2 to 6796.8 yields 117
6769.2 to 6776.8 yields 122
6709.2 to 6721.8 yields 133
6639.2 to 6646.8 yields 172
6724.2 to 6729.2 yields 125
